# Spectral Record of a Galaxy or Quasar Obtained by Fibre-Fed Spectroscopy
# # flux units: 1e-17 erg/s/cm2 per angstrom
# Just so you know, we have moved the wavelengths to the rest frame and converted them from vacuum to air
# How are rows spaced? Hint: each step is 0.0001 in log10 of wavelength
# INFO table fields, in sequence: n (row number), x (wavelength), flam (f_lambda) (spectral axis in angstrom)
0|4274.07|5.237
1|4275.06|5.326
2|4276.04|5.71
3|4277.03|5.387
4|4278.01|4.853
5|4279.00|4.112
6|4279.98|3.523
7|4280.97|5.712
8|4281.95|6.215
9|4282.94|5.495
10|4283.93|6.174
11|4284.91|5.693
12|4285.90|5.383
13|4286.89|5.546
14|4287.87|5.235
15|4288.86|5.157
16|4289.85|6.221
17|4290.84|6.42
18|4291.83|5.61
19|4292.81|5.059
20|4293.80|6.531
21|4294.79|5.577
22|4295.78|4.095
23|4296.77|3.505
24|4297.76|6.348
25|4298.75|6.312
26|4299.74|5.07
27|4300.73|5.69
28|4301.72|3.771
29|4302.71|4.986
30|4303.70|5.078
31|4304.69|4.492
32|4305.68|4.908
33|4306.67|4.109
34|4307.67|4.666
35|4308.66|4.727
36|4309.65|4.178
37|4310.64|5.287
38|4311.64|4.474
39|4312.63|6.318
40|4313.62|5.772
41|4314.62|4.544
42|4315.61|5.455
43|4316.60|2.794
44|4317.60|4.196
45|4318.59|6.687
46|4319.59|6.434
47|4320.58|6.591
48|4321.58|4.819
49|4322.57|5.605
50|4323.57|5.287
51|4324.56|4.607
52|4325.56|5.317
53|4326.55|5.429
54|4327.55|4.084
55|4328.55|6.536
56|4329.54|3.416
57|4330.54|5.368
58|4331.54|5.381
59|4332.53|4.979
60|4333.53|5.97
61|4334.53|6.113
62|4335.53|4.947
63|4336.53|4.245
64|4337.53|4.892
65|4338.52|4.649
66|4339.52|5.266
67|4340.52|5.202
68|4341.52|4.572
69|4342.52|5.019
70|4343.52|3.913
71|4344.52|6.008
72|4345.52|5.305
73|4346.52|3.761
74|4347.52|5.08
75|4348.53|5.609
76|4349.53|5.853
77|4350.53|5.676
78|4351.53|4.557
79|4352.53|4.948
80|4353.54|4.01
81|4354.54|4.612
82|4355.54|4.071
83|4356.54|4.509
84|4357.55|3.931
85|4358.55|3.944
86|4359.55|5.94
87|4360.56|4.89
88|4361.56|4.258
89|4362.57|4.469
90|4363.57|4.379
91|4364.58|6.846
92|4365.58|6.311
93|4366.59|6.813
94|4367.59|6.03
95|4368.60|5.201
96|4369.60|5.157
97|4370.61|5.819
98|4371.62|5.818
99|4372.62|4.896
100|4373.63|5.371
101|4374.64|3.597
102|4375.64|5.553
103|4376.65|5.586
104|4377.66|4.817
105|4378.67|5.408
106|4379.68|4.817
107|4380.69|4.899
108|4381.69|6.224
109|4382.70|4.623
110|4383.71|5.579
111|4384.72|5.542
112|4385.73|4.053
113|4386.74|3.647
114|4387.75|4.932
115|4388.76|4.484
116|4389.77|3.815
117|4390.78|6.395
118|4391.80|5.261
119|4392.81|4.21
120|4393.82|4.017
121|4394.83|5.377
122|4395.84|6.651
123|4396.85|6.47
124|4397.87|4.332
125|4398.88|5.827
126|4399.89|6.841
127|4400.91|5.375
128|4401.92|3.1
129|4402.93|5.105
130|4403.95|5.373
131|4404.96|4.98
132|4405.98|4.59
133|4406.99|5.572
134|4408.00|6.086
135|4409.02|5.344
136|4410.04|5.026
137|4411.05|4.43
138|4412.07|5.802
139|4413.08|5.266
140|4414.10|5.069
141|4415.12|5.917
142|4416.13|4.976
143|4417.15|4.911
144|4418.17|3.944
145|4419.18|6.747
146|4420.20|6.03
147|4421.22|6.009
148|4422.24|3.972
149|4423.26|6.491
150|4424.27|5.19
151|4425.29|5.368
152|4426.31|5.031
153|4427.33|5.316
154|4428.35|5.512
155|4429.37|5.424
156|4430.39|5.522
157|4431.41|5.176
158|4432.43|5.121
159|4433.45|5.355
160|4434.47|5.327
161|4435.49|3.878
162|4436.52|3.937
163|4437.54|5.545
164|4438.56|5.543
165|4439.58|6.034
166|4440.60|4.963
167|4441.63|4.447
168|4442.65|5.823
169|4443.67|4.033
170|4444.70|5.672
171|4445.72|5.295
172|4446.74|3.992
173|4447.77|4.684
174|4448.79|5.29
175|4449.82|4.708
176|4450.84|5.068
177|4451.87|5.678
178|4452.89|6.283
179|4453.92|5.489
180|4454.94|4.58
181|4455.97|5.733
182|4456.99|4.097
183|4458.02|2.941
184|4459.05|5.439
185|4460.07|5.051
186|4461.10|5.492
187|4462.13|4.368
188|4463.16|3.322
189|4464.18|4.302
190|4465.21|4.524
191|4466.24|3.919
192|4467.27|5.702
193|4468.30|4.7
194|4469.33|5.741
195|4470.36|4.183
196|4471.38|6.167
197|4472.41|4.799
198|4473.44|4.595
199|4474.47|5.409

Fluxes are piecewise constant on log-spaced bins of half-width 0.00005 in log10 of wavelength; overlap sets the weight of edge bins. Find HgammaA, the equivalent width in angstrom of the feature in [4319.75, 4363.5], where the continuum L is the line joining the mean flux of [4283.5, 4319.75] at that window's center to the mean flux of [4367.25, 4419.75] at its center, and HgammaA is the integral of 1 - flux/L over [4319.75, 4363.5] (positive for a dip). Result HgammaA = 1.7 angstrom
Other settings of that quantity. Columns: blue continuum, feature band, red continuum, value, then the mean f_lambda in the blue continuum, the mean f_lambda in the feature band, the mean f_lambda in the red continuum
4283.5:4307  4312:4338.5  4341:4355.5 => -0.7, 5.3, 5.21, 4.9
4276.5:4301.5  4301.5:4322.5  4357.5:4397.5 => 1.3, 5.38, 5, 5.16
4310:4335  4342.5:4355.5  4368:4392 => 0.6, 5.25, 4.92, 5.06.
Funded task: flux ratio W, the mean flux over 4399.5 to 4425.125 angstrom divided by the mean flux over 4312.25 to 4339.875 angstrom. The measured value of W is 1.02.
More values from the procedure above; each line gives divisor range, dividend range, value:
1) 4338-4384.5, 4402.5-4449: 1.02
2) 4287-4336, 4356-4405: 0.99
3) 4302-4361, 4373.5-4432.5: 1.04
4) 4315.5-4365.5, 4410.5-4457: 1.04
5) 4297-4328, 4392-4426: 1.04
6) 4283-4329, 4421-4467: 0.95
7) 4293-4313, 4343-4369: 1.01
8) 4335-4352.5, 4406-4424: 1.08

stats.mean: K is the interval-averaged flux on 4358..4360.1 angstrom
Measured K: 4.92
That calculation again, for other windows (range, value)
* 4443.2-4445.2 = 4.85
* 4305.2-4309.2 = 4.59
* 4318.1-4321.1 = 6.55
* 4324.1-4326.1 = 4.98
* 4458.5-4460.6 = 5.21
